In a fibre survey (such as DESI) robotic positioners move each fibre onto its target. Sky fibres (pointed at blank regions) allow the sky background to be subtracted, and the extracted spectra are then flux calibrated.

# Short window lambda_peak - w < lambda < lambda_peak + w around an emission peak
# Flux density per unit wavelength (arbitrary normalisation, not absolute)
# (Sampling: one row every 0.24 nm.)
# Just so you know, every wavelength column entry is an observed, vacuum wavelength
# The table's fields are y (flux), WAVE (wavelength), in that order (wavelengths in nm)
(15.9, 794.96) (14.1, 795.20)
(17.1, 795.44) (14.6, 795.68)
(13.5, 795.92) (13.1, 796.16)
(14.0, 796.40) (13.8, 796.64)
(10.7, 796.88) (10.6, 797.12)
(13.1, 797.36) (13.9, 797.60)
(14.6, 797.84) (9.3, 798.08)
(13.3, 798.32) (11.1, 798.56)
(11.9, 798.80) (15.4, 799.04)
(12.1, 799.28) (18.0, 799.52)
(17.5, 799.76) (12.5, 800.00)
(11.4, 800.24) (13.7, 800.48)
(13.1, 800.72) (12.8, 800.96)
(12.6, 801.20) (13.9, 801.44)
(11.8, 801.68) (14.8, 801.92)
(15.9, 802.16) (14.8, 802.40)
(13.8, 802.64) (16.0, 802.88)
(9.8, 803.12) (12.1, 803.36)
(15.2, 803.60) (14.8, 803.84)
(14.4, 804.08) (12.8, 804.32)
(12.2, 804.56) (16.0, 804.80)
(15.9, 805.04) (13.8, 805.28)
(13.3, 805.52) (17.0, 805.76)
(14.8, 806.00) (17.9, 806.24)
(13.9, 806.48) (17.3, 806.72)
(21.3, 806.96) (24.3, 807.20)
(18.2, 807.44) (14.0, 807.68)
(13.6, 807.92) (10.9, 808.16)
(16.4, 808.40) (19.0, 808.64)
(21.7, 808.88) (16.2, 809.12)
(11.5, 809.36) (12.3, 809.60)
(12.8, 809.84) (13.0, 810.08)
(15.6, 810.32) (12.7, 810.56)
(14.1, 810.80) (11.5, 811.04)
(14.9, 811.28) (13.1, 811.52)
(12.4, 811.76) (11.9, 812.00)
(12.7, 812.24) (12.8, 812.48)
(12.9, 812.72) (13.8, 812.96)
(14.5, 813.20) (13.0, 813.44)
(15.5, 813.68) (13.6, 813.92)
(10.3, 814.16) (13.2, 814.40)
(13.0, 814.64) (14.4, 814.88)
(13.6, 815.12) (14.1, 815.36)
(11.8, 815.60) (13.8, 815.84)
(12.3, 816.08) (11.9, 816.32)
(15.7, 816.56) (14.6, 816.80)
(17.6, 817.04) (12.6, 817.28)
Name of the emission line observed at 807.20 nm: [S II]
